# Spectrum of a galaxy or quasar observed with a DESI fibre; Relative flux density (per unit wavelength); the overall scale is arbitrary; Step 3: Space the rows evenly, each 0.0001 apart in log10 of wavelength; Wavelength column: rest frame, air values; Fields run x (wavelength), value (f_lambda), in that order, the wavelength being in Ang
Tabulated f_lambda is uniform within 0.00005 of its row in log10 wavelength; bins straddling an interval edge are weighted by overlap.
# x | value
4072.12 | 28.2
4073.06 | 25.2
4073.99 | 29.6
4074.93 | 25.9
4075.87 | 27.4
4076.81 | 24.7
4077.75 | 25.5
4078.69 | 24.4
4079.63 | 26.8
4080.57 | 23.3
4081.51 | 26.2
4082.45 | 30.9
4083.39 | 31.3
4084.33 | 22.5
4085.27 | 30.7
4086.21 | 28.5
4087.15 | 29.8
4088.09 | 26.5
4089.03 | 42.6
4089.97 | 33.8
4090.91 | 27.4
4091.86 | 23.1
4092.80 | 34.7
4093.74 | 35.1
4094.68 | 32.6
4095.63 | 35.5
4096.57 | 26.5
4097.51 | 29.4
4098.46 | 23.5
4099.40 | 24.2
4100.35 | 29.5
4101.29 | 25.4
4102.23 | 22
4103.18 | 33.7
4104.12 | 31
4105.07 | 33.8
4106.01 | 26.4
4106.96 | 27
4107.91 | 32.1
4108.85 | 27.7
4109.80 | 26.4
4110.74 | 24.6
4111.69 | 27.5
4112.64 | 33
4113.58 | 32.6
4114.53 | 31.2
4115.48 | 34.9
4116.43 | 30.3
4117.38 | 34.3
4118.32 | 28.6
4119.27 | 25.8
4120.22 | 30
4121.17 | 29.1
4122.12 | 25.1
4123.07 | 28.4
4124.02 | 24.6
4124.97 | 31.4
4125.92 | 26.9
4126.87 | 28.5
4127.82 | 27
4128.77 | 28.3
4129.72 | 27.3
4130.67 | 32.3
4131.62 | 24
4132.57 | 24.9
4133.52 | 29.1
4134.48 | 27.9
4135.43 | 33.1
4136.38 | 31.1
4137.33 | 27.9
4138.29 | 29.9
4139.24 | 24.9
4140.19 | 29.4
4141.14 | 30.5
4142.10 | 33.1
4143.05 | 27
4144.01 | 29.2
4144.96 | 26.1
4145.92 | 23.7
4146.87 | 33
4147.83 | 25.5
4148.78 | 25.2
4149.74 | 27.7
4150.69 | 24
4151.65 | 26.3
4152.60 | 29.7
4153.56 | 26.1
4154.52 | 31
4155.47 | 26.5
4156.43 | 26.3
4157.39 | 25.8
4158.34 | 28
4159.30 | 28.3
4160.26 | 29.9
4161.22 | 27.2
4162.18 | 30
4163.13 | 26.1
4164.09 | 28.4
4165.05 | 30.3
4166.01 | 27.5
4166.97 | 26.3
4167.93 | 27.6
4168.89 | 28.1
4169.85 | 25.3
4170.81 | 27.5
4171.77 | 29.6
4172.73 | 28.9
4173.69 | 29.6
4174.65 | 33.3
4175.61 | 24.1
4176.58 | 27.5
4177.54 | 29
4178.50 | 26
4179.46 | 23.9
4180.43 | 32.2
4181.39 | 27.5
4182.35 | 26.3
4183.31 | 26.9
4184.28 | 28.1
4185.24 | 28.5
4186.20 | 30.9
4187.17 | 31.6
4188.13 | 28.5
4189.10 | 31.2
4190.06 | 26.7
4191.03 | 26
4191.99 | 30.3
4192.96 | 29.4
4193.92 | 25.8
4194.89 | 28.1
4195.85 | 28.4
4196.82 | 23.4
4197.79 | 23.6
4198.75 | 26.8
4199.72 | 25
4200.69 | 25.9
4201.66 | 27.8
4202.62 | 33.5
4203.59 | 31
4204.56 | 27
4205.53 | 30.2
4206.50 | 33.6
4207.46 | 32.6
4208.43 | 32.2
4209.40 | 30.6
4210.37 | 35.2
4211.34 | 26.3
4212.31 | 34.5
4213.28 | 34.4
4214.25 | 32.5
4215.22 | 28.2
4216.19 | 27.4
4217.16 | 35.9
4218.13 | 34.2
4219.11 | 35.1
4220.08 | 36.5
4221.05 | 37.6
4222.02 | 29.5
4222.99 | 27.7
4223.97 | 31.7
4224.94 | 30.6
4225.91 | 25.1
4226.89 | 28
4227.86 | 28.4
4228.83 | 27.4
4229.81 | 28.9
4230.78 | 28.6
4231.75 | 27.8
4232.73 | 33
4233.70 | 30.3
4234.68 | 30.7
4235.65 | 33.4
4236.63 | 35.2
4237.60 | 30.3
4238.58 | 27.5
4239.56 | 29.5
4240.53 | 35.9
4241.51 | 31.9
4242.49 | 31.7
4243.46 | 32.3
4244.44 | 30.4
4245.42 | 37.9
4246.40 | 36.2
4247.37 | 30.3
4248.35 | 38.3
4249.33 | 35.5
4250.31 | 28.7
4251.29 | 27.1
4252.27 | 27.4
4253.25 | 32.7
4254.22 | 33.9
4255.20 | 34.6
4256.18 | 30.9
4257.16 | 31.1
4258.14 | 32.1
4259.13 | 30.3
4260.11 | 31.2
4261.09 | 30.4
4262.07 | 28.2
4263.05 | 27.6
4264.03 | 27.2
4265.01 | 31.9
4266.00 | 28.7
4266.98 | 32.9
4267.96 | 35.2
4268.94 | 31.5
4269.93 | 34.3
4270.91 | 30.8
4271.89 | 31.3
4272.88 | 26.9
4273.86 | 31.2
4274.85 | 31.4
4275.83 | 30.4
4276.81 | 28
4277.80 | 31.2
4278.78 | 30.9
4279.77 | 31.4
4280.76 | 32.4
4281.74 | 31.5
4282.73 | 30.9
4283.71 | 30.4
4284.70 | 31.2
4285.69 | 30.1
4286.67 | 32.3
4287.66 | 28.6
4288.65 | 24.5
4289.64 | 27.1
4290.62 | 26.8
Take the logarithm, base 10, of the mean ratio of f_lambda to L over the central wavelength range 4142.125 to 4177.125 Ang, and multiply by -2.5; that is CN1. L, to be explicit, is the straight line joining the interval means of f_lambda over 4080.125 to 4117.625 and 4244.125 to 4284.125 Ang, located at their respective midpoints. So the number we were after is 0.09 mag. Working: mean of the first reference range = 29.5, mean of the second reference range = 31.4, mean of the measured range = 27.8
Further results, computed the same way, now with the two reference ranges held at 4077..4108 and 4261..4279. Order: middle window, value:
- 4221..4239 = 0.009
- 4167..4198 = 0.067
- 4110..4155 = 0.027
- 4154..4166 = 0.052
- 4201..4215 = -0.051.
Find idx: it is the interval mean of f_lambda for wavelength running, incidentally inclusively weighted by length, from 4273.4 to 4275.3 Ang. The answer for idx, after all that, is 31.2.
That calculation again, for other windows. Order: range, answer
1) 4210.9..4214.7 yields 32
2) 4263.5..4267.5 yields 30.2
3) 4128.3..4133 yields 27.4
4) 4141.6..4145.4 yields 28.9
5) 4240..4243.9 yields 33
